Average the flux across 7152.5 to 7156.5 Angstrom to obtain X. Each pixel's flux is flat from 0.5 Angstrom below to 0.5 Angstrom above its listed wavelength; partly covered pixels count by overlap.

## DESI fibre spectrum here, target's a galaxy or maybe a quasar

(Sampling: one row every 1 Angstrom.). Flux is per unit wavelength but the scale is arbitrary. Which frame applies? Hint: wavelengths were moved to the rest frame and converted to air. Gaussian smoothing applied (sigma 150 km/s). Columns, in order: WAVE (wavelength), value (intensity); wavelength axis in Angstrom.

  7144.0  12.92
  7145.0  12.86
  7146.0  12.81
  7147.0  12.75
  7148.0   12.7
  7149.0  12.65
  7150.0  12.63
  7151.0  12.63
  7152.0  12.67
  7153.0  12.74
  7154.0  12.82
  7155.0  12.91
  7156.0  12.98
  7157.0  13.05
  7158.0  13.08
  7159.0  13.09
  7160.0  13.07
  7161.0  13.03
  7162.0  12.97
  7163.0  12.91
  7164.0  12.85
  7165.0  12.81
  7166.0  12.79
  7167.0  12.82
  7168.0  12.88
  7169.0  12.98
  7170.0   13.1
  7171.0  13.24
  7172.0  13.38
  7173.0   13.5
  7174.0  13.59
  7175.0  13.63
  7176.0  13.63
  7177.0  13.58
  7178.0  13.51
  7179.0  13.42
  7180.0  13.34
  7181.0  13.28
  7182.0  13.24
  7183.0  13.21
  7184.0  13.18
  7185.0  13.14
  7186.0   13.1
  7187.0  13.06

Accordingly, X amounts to 12.9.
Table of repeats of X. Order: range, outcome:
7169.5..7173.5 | 13.3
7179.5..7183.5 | 13.3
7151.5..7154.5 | 12.7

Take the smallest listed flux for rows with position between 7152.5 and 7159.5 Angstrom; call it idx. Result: 12.74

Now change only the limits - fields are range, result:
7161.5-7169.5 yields 12.79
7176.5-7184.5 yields 13.18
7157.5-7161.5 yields 13.03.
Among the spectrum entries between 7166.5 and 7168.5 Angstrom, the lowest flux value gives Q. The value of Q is 12.82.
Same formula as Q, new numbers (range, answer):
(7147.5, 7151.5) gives 12.63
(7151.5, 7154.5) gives 12.67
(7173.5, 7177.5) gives 13.58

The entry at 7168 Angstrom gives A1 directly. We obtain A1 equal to 12.88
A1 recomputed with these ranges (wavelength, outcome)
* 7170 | 13.1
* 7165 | 12.81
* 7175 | 13.63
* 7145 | 12.86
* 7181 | 13.28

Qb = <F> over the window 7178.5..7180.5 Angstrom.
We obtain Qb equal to 13.4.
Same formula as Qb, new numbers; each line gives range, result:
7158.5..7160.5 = 13.1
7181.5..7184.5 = 13.2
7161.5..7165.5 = 12.9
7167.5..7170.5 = 13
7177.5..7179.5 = 13.5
